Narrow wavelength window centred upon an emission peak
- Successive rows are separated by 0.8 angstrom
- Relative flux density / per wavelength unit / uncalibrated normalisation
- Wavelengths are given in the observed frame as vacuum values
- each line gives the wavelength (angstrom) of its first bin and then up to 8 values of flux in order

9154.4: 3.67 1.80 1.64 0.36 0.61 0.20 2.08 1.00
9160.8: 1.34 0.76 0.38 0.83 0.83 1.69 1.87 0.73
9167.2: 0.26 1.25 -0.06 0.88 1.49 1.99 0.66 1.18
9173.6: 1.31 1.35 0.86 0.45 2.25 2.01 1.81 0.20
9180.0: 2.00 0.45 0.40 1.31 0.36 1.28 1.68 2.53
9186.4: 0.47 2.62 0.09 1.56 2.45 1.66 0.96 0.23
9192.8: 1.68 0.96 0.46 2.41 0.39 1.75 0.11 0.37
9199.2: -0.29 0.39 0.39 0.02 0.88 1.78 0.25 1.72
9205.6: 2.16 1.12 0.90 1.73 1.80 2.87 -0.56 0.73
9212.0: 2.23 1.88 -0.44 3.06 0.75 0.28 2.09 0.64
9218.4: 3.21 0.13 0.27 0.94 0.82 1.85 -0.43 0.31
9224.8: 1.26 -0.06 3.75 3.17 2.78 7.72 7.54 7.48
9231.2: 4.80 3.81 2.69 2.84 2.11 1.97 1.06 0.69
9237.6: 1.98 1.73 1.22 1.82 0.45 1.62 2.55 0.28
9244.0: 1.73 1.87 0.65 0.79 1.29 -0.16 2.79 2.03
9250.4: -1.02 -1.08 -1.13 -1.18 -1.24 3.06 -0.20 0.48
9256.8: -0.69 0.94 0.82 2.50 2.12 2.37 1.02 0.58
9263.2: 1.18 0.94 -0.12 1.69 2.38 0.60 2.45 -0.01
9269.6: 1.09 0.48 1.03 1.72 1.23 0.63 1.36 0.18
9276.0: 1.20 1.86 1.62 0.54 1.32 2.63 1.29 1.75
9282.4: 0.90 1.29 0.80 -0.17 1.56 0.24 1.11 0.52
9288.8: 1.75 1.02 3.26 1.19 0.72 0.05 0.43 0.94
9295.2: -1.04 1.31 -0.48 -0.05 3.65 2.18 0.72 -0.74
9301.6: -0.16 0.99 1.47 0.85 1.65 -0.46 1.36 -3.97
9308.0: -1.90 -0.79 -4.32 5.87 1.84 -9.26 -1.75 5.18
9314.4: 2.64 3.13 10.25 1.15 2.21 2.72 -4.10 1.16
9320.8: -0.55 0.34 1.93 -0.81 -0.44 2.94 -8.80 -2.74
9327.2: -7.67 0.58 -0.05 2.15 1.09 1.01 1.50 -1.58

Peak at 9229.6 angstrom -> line [O III] 5007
